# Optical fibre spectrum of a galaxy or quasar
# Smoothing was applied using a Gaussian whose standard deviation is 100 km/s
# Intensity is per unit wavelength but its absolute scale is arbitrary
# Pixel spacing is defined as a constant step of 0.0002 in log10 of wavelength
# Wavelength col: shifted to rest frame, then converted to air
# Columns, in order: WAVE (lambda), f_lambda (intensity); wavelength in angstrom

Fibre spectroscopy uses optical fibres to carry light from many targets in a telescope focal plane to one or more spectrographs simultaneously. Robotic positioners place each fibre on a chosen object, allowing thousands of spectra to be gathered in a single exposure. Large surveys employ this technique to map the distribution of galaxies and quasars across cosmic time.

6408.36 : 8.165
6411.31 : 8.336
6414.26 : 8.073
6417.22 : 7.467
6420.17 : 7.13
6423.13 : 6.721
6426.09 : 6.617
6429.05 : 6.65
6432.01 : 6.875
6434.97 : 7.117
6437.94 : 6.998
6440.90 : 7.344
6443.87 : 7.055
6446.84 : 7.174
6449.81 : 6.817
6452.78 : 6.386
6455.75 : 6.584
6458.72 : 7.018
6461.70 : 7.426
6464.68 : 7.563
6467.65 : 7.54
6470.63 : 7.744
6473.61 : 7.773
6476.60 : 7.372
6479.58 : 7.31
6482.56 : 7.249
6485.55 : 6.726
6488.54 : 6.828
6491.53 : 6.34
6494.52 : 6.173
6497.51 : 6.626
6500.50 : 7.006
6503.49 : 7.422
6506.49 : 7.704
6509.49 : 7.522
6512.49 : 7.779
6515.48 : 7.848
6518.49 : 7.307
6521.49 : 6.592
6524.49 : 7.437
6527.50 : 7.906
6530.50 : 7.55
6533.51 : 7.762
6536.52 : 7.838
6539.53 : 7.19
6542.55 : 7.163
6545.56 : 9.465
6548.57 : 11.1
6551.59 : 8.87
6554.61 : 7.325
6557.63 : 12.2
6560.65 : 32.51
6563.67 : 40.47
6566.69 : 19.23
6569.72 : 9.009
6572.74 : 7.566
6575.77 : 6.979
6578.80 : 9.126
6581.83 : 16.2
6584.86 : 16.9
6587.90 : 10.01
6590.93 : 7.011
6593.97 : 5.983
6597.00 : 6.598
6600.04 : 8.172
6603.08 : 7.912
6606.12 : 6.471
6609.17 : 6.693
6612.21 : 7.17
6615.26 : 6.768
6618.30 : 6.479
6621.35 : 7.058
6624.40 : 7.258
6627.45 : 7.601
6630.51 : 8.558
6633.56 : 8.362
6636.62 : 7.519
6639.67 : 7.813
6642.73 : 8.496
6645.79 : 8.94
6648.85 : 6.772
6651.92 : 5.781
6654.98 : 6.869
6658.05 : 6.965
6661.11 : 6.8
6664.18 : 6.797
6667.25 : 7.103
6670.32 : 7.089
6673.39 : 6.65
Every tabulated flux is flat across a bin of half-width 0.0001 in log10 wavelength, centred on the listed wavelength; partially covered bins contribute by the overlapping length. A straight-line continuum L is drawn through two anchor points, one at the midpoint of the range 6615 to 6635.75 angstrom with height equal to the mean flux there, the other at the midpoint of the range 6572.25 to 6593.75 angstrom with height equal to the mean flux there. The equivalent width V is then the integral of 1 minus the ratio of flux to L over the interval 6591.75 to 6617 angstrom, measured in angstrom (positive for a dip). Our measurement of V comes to 5.49 angstrom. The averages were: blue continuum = 10.4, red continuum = 7.48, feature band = 6.97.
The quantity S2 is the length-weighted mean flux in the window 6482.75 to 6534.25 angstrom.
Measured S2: 7.2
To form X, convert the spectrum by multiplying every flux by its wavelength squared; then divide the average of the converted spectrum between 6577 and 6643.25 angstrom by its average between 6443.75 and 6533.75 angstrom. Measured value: 1.20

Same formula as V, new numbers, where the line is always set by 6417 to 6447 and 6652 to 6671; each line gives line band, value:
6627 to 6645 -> -3.31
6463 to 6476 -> -1.25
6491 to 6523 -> -0.94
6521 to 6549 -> -4.09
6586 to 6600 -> -1.73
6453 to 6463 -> 0.07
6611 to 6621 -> 0.07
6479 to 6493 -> 0.18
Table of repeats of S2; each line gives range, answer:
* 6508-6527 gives 7.44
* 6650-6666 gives 6.65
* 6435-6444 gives 7.14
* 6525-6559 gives 8.53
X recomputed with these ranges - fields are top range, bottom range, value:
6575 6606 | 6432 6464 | 1.40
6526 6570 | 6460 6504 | 1.89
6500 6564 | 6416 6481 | 1.47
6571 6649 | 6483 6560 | 1.06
